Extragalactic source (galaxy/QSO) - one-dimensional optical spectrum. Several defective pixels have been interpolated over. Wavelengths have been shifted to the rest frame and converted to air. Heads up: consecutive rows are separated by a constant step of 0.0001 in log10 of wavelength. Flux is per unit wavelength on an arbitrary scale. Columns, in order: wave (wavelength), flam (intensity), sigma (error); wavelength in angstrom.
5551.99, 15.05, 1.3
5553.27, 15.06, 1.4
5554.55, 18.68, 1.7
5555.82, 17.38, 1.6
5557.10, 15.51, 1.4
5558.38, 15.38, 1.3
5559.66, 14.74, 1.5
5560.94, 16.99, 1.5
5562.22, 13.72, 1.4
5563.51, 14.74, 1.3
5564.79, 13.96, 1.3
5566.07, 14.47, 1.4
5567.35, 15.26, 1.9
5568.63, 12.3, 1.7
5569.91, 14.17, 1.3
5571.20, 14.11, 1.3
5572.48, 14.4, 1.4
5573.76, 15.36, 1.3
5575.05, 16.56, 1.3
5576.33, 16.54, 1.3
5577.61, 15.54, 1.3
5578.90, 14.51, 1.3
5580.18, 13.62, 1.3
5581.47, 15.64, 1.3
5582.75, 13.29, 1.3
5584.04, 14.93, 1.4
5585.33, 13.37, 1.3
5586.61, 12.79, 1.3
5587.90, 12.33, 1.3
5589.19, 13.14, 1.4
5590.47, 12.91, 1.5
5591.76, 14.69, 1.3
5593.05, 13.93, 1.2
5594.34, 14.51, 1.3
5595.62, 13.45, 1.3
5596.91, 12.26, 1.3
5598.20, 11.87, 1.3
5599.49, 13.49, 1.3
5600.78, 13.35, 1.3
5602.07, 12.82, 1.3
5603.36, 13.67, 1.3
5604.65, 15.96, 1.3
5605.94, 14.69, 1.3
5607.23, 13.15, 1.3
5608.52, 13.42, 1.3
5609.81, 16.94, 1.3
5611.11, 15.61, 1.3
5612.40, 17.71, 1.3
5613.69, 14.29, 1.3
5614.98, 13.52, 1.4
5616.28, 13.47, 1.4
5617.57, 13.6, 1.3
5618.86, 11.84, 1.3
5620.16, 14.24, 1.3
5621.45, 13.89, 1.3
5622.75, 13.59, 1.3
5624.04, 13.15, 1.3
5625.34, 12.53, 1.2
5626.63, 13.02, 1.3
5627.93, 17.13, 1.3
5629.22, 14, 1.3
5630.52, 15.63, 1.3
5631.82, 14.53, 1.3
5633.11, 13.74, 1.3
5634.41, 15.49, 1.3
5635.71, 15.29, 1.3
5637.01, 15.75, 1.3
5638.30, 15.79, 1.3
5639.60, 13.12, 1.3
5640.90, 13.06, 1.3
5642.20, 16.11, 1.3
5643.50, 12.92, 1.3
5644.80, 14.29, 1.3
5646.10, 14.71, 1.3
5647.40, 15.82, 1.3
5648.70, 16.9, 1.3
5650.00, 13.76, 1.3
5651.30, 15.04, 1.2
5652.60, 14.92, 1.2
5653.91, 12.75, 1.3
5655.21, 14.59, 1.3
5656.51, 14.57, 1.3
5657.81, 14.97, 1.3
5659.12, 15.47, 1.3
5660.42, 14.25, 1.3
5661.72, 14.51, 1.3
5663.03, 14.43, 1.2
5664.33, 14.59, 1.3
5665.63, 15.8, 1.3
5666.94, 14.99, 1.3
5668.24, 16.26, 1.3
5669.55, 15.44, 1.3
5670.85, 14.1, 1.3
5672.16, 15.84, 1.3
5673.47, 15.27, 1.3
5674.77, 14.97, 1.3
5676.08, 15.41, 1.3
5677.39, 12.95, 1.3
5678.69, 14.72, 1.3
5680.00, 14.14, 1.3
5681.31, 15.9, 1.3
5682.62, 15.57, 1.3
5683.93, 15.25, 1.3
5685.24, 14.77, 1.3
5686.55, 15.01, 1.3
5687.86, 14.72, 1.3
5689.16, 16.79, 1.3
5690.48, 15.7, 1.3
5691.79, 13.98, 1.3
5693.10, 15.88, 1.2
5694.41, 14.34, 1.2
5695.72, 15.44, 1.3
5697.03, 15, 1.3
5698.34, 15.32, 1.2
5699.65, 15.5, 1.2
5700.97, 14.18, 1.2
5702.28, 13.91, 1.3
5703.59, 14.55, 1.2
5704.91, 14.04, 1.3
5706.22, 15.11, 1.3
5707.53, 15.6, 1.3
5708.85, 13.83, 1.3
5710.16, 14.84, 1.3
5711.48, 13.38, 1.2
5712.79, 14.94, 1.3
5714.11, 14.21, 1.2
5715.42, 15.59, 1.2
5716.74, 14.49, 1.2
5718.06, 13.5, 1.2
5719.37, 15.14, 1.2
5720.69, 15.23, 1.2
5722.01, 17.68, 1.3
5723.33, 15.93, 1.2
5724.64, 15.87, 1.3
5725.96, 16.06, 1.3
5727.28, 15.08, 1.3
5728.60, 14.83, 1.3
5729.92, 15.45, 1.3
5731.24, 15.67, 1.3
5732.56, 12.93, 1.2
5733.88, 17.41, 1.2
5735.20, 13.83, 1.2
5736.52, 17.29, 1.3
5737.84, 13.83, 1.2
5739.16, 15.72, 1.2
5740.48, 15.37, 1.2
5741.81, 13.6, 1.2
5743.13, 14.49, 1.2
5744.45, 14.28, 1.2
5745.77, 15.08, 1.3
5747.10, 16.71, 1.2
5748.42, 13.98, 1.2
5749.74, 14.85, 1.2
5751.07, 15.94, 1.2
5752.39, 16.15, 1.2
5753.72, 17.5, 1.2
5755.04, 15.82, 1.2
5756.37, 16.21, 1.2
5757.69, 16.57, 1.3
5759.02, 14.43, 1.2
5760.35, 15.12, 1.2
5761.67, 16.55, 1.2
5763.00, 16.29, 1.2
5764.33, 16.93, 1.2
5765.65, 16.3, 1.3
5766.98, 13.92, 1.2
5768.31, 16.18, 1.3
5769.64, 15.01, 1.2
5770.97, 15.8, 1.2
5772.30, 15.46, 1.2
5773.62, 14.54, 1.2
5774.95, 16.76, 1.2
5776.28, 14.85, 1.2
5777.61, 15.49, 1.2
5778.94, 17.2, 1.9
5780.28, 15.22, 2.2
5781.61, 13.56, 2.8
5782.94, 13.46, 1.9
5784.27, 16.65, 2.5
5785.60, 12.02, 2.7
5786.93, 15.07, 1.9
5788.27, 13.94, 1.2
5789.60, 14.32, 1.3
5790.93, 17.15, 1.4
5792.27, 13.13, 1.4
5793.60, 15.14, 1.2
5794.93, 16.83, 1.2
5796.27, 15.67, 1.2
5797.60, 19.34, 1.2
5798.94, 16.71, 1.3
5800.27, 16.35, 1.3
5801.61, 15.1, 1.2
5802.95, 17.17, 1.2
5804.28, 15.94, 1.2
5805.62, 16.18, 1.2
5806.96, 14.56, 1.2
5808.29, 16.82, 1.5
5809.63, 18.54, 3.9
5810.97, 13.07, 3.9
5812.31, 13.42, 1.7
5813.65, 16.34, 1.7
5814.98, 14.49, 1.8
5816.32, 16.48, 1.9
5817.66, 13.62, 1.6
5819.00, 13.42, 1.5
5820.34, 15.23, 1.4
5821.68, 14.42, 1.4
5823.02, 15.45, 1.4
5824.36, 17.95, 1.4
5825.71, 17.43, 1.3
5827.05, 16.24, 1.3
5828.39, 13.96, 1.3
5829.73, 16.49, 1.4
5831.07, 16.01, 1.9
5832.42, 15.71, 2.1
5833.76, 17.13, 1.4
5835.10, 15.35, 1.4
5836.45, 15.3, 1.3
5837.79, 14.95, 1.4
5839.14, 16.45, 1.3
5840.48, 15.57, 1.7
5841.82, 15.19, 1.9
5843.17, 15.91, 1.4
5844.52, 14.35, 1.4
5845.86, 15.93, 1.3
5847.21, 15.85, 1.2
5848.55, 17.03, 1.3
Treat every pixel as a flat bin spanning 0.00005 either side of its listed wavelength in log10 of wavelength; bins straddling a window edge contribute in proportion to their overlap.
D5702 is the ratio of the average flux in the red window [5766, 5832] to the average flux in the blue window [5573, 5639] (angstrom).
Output 1.1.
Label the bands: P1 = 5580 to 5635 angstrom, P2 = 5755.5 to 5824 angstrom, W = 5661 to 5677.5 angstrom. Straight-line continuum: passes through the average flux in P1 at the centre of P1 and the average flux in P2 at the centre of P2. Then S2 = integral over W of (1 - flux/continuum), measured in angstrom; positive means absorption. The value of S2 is -0.62 angstrom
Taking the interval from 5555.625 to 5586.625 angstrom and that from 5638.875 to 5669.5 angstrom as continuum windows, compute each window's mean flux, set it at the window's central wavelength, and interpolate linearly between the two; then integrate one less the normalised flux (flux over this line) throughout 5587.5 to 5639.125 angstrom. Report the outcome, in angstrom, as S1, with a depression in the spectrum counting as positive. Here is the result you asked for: 2.2 angstrom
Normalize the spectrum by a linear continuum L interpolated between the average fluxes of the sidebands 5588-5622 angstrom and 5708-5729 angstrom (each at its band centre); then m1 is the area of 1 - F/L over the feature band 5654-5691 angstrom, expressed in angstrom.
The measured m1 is -1.0 angstrom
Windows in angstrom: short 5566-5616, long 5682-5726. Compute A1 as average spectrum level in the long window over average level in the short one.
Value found 1.06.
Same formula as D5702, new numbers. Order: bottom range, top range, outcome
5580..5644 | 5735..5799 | 1.10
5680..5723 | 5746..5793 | 1.03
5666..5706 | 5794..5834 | 1.06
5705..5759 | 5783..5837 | 1.02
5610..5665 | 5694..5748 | 1.03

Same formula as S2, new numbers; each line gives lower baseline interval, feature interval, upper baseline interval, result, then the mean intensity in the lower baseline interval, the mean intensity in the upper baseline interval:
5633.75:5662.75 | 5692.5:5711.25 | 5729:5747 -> 0.2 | 14.7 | 15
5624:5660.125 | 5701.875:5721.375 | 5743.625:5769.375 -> 0.9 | 14.6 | 15.7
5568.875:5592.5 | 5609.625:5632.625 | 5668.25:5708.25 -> 0.4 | 14.3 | 15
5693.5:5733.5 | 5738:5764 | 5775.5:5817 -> -0.5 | 14.9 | 15.5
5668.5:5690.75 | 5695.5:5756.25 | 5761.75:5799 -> 0.6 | 15.1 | 15.5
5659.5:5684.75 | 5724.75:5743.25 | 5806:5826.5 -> 0.0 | 15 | 15.4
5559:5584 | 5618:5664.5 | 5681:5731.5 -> 1.4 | 14.7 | 15.1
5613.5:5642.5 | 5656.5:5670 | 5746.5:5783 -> -0.4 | 14.2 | 15.6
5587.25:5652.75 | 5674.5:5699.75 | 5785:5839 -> -0.6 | 14.2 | 15.6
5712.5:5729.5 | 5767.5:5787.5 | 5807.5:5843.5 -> 0.4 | 15.3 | 15.6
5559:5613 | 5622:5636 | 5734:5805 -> 0.2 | 14.3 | 15.5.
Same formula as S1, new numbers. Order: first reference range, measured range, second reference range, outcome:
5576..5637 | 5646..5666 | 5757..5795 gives -0.5 angstrom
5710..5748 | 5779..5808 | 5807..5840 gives -0.1 angstrom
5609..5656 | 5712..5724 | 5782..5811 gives -0.1 angstrom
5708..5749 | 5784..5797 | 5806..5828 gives 0.3 angstrom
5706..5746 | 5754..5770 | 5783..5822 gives -0.7 angstrom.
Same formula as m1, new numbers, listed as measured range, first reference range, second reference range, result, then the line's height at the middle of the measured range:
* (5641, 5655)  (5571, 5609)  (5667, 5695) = 0.0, 14.7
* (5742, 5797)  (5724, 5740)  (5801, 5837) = 0.3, 15.5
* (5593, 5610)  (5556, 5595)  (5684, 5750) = 1.0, 14.6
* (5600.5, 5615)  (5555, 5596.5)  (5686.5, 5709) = 0.0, 14.6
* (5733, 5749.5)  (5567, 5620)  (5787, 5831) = 0.1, 15.2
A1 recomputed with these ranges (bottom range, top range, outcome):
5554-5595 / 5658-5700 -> 1.03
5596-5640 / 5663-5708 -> 1.06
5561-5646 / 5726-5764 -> 1.08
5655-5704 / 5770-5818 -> 1.03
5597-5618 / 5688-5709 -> 1.06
